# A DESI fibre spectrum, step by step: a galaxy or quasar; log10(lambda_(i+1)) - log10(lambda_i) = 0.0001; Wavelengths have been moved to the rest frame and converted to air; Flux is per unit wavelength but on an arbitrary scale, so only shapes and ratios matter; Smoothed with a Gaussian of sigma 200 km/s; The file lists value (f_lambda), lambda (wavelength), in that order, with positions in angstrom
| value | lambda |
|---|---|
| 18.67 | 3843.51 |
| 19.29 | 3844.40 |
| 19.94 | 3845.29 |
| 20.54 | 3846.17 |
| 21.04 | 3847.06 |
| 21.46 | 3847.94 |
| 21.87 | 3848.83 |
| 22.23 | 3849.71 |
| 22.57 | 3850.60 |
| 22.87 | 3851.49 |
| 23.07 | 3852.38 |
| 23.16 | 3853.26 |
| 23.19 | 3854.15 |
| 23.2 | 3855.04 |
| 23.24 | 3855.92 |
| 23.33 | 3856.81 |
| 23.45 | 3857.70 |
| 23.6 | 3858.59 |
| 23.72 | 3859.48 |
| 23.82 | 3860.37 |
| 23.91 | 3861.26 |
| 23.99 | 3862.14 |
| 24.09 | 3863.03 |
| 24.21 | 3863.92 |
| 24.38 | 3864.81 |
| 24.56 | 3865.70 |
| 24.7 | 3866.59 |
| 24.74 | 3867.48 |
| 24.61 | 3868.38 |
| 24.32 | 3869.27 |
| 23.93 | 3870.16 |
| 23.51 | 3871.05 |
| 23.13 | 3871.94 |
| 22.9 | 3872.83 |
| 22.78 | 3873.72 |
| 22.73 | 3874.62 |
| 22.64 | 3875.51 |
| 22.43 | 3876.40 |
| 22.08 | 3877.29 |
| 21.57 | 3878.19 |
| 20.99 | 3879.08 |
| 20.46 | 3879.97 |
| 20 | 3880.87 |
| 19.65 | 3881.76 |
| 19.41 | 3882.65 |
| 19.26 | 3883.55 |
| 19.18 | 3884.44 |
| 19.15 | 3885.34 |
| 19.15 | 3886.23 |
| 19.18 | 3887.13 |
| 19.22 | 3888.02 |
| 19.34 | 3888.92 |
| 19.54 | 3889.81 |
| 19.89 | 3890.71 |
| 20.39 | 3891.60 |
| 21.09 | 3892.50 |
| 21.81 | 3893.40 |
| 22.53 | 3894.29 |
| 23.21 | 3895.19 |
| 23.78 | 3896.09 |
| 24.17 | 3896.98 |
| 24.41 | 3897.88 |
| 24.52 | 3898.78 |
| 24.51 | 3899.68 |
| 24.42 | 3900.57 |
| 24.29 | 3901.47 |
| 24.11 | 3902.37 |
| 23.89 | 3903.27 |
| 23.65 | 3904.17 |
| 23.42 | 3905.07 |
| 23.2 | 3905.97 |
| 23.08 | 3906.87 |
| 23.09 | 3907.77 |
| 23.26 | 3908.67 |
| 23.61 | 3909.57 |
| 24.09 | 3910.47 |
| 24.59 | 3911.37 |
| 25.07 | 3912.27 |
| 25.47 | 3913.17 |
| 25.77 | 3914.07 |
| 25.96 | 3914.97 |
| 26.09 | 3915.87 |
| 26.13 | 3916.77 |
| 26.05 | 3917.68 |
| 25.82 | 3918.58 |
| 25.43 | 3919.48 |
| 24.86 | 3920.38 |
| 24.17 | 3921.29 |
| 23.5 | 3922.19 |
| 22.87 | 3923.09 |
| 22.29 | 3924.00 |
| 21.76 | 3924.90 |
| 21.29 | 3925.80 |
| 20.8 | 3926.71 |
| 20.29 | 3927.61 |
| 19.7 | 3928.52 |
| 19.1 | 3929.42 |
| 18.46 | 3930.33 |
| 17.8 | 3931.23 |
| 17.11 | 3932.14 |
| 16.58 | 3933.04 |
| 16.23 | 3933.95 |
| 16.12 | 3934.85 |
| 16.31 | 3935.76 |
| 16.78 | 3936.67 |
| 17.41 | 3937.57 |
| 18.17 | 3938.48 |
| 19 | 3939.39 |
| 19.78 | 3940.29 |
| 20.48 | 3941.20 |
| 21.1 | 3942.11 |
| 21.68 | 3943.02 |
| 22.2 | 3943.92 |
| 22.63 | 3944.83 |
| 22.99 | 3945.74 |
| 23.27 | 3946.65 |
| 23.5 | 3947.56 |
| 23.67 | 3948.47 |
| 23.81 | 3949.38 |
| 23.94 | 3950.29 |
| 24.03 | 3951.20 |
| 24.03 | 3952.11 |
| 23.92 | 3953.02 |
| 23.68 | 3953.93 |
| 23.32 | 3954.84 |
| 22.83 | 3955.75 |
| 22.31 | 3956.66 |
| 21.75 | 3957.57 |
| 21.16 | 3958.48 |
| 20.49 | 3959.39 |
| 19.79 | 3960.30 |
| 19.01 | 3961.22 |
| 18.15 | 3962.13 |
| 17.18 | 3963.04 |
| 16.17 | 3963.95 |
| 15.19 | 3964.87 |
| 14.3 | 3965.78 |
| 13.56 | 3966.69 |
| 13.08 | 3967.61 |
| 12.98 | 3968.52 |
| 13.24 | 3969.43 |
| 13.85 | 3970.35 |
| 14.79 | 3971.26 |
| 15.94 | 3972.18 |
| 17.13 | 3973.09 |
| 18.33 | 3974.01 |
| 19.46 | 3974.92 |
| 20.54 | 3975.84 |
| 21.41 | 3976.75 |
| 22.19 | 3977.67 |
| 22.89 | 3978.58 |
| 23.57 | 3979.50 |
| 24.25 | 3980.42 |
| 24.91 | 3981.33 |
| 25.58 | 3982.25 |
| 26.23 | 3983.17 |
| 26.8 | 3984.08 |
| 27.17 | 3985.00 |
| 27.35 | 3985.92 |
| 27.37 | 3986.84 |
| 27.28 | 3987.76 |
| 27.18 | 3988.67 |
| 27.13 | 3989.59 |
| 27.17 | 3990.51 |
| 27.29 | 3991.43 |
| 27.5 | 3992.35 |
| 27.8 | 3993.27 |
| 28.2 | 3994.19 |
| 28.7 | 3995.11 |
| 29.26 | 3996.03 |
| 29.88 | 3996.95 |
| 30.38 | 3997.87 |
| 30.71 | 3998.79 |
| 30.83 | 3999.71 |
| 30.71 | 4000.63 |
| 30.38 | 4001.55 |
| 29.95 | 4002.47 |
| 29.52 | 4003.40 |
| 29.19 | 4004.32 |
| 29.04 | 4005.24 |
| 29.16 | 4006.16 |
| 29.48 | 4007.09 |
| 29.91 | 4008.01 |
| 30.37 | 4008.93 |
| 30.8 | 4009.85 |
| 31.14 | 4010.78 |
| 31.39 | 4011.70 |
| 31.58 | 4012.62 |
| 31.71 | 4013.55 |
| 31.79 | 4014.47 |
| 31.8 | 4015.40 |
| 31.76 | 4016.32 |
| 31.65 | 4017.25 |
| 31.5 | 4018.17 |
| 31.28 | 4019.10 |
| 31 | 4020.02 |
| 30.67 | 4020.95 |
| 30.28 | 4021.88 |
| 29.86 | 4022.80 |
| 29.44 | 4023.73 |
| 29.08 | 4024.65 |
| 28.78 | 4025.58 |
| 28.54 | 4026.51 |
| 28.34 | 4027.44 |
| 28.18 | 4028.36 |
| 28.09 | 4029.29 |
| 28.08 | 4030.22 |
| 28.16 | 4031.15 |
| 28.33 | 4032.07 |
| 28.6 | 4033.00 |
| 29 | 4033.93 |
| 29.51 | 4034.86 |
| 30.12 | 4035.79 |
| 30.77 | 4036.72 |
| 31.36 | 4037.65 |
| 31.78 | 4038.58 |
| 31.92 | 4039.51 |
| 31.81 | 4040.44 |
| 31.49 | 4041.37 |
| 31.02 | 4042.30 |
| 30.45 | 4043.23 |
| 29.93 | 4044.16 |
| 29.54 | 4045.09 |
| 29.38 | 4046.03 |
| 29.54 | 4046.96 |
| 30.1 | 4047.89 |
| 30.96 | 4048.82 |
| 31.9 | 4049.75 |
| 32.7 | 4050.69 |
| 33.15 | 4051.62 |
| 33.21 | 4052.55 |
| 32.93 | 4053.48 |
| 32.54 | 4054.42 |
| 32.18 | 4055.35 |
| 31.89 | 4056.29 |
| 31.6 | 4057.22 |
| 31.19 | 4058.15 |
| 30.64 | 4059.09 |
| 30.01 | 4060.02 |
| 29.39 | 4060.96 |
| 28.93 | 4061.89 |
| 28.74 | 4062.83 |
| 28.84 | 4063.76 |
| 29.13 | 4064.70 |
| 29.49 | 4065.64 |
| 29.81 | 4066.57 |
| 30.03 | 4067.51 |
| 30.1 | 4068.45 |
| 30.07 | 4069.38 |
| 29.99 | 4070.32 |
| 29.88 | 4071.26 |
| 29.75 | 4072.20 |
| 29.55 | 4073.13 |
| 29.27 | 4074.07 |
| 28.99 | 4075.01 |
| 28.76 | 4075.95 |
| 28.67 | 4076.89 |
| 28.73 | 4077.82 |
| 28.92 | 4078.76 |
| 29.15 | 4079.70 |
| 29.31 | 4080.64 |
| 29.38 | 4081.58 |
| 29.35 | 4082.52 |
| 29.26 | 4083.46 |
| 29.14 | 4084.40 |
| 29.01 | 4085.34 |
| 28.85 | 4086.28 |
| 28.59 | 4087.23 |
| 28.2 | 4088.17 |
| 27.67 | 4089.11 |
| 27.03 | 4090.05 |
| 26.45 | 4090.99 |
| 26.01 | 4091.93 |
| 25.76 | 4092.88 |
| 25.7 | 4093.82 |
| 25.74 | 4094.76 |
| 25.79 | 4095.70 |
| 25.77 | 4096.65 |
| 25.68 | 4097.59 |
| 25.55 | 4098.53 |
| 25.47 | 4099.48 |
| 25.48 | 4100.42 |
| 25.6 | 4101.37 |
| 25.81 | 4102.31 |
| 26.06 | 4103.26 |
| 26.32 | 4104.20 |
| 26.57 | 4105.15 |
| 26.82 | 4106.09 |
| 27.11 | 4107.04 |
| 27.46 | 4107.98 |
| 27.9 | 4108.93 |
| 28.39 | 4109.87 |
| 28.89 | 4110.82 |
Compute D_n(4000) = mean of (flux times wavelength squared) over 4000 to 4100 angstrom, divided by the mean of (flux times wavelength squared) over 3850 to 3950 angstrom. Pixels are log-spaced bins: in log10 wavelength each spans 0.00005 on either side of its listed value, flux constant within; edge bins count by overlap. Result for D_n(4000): 1.44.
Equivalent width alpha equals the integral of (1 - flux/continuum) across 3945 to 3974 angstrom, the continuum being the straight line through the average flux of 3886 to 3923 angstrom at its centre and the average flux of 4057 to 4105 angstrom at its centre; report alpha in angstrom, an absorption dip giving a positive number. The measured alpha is 6.3 angstrom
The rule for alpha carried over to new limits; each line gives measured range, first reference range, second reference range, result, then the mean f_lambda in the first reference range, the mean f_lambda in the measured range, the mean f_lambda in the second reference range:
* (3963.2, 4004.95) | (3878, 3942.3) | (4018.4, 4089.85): 3.74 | 21.7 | 23.7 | 29.9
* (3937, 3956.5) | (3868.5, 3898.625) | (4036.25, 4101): 1.68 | 21.5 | 22.1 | 29.4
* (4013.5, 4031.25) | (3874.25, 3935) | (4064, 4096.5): -2.42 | 22.1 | 30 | 28.5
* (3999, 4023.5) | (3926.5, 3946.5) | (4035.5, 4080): -4.25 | 19.2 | 30.6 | 30.4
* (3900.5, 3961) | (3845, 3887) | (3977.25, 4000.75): 6.62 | 22.4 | 22.2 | 27.2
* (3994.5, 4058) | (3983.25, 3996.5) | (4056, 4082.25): -4.31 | 27.6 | 30.4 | 29.6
